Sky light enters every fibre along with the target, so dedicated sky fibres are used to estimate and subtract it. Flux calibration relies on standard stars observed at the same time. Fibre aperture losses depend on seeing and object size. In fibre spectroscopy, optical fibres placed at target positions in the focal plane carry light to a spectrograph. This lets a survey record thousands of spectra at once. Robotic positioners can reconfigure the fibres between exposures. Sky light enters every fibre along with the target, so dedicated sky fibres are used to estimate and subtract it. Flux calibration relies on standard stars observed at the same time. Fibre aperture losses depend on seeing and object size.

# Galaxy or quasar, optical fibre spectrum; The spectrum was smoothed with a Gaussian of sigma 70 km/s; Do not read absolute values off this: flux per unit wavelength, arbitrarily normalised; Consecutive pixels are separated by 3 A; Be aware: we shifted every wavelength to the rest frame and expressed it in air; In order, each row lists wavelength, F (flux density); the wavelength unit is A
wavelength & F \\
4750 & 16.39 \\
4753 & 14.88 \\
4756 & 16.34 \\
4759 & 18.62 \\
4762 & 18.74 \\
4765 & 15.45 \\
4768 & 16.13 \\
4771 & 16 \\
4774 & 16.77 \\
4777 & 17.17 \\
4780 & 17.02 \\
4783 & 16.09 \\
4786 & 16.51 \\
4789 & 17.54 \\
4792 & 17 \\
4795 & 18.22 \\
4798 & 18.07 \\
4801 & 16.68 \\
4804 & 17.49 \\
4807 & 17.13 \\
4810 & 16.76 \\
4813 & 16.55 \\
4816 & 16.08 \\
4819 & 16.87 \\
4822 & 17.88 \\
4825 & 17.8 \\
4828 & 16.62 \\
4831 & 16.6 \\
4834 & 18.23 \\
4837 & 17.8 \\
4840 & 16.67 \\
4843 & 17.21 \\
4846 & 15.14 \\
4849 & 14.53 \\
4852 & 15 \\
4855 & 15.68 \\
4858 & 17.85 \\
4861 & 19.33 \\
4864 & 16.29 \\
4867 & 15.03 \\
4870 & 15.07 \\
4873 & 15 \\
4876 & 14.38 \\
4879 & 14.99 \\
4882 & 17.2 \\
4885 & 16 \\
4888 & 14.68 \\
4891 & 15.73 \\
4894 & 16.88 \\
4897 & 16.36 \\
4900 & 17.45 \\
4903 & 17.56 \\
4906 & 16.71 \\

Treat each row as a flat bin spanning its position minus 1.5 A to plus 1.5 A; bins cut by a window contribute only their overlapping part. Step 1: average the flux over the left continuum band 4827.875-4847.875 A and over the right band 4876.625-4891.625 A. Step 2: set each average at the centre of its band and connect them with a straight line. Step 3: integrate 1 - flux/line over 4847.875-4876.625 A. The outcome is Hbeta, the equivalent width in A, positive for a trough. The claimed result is 0.6 A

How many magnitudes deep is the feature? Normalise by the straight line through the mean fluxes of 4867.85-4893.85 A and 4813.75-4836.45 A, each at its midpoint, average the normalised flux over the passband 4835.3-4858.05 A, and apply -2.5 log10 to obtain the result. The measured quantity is 0.023 mag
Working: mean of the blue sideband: 17.2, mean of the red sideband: 15.5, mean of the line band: 16.1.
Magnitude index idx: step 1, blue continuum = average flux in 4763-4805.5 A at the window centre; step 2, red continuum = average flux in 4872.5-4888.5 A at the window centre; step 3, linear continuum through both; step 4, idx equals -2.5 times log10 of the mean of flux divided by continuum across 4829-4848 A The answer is -0.05 mag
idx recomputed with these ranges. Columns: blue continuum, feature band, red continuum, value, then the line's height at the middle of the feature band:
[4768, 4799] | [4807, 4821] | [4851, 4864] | 0.02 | 17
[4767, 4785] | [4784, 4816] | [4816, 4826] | -0.01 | 16.9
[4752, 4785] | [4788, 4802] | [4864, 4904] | -0.07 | 16.5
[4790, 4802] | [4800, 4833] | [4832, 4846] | 0.02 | 17.4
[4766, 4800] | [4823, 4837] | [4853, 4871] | -0.04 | 16.7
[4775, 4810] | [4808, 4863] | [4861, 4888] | -0.03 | 16.4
